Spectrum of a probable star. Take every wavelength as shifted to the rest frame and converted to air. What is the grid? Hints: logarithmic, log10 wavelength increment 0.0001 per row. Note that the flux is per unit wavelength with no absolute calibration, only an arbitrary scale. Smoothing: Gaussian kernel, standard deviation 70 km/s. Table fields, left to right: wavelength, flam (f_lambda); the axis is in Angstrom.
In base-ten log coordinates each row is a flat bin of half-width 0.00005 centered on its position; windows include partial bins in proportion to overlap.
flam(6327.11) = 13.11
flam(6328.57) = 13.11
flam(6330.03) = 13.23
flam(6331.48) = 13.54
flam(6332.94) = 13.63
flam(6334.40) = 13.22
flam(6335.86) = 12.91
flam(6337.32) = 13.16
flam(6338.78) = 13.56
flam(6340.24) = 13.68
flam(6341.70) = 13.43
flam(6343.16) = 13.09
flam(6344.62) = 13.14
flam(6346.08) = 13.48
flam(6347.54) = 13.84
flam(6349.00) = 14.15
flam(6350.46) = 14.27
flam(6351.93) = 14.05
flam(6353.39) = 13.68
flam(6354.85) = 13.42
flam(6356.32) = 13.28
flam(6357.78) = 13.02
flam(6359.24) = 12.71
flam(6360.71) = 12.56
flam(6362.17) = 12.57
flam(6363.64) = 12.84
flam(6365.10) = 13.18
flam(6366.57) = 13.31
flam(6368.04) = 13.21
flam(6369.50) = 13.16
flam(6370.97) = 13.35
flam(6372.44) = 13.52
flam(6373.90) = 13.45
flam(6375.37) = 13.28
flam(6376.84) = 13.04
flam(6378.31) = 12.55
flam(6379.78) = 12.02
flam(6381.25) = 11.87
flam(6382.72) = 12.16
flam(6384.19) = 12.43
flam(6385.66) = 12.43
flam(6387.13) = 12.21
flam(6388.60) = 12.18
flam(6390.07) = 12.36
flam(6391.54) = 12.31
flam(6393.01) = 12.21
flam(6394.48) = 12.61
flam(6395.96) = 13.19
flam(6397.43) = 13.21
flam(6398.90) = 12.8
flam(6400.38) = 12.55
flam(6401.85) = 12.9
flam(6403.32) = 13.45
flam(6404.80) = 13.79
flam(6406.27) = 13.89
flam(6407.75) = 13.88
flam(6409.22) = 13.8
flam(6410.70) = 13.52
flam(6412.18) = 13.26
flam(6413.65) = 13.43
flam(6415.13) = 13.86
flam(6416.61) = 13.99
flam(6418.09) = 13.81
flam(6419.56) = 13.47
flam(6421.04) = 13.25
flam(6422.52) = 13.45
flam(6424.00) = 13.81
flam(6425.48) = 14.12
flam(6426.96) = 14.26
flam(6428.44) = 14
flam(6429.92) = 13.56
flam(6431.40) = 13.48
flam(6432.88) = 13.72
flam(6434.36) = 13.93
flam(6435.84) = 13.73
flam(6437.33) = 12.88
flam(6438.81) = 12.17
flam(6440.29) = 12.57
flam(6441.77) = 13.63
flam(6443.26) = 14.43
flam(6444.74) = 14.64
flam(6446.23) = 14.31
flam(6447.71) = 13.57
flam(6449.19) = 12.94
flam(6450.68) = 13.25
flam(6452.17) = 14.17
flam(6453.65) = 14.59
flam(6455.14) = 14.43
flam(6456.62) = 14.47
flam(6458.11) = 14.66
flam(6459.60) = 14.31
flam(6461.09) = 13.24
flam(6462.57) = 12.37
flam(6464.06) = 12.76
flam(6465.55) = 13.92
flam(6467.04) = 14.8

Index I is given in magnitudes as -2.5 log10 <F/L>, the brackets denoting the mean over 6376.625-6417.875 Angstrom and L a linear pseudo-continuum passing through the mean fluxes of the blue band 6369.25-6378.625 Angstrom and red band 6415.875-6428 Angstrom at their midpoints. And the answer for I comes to 0.05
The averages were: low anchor 13.2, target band 12.9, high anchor 13.8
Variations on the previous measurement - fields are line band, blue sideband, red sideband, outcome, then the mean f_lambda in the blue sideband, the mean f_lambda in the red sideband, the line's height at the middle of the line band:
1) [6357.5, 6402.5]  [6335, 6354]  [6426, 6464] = 0.07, 13.6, 13.7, 13.6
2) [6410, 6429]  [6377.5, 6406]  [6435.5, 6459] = -0.04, 12.6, 13.8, 13.2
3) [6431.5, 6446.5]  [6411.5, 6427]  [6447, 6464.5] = 0.01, 13.7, 13.7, 13.7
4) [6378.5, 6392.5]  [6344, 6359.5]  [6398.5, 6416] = 0.11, 13.6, 13.4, 13.5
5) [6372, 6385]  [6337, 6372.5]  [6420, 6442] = 0.06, 13.3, 13.5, 13.4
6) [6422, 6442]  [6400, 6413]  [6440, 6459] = 0.02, 13.5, 14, 13.8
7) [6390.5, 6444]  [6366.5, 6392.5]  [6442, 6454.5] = 0.00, 12.7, 14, 13.4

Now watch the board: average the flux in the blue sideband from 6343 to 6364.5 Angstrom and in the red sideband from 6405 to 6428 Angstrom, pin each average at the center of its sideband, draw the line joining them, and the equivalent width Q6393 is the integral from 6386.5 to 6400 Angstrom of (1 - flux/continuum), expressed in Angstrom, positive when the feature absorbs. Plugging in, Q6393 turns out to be 1.01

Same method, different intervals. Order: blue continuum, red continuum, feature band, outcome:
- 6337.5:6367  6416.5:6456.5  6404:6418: -0.1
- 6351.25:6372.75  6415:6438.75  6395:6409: 0.2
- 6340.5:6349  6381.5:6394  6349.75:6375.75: -0.6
